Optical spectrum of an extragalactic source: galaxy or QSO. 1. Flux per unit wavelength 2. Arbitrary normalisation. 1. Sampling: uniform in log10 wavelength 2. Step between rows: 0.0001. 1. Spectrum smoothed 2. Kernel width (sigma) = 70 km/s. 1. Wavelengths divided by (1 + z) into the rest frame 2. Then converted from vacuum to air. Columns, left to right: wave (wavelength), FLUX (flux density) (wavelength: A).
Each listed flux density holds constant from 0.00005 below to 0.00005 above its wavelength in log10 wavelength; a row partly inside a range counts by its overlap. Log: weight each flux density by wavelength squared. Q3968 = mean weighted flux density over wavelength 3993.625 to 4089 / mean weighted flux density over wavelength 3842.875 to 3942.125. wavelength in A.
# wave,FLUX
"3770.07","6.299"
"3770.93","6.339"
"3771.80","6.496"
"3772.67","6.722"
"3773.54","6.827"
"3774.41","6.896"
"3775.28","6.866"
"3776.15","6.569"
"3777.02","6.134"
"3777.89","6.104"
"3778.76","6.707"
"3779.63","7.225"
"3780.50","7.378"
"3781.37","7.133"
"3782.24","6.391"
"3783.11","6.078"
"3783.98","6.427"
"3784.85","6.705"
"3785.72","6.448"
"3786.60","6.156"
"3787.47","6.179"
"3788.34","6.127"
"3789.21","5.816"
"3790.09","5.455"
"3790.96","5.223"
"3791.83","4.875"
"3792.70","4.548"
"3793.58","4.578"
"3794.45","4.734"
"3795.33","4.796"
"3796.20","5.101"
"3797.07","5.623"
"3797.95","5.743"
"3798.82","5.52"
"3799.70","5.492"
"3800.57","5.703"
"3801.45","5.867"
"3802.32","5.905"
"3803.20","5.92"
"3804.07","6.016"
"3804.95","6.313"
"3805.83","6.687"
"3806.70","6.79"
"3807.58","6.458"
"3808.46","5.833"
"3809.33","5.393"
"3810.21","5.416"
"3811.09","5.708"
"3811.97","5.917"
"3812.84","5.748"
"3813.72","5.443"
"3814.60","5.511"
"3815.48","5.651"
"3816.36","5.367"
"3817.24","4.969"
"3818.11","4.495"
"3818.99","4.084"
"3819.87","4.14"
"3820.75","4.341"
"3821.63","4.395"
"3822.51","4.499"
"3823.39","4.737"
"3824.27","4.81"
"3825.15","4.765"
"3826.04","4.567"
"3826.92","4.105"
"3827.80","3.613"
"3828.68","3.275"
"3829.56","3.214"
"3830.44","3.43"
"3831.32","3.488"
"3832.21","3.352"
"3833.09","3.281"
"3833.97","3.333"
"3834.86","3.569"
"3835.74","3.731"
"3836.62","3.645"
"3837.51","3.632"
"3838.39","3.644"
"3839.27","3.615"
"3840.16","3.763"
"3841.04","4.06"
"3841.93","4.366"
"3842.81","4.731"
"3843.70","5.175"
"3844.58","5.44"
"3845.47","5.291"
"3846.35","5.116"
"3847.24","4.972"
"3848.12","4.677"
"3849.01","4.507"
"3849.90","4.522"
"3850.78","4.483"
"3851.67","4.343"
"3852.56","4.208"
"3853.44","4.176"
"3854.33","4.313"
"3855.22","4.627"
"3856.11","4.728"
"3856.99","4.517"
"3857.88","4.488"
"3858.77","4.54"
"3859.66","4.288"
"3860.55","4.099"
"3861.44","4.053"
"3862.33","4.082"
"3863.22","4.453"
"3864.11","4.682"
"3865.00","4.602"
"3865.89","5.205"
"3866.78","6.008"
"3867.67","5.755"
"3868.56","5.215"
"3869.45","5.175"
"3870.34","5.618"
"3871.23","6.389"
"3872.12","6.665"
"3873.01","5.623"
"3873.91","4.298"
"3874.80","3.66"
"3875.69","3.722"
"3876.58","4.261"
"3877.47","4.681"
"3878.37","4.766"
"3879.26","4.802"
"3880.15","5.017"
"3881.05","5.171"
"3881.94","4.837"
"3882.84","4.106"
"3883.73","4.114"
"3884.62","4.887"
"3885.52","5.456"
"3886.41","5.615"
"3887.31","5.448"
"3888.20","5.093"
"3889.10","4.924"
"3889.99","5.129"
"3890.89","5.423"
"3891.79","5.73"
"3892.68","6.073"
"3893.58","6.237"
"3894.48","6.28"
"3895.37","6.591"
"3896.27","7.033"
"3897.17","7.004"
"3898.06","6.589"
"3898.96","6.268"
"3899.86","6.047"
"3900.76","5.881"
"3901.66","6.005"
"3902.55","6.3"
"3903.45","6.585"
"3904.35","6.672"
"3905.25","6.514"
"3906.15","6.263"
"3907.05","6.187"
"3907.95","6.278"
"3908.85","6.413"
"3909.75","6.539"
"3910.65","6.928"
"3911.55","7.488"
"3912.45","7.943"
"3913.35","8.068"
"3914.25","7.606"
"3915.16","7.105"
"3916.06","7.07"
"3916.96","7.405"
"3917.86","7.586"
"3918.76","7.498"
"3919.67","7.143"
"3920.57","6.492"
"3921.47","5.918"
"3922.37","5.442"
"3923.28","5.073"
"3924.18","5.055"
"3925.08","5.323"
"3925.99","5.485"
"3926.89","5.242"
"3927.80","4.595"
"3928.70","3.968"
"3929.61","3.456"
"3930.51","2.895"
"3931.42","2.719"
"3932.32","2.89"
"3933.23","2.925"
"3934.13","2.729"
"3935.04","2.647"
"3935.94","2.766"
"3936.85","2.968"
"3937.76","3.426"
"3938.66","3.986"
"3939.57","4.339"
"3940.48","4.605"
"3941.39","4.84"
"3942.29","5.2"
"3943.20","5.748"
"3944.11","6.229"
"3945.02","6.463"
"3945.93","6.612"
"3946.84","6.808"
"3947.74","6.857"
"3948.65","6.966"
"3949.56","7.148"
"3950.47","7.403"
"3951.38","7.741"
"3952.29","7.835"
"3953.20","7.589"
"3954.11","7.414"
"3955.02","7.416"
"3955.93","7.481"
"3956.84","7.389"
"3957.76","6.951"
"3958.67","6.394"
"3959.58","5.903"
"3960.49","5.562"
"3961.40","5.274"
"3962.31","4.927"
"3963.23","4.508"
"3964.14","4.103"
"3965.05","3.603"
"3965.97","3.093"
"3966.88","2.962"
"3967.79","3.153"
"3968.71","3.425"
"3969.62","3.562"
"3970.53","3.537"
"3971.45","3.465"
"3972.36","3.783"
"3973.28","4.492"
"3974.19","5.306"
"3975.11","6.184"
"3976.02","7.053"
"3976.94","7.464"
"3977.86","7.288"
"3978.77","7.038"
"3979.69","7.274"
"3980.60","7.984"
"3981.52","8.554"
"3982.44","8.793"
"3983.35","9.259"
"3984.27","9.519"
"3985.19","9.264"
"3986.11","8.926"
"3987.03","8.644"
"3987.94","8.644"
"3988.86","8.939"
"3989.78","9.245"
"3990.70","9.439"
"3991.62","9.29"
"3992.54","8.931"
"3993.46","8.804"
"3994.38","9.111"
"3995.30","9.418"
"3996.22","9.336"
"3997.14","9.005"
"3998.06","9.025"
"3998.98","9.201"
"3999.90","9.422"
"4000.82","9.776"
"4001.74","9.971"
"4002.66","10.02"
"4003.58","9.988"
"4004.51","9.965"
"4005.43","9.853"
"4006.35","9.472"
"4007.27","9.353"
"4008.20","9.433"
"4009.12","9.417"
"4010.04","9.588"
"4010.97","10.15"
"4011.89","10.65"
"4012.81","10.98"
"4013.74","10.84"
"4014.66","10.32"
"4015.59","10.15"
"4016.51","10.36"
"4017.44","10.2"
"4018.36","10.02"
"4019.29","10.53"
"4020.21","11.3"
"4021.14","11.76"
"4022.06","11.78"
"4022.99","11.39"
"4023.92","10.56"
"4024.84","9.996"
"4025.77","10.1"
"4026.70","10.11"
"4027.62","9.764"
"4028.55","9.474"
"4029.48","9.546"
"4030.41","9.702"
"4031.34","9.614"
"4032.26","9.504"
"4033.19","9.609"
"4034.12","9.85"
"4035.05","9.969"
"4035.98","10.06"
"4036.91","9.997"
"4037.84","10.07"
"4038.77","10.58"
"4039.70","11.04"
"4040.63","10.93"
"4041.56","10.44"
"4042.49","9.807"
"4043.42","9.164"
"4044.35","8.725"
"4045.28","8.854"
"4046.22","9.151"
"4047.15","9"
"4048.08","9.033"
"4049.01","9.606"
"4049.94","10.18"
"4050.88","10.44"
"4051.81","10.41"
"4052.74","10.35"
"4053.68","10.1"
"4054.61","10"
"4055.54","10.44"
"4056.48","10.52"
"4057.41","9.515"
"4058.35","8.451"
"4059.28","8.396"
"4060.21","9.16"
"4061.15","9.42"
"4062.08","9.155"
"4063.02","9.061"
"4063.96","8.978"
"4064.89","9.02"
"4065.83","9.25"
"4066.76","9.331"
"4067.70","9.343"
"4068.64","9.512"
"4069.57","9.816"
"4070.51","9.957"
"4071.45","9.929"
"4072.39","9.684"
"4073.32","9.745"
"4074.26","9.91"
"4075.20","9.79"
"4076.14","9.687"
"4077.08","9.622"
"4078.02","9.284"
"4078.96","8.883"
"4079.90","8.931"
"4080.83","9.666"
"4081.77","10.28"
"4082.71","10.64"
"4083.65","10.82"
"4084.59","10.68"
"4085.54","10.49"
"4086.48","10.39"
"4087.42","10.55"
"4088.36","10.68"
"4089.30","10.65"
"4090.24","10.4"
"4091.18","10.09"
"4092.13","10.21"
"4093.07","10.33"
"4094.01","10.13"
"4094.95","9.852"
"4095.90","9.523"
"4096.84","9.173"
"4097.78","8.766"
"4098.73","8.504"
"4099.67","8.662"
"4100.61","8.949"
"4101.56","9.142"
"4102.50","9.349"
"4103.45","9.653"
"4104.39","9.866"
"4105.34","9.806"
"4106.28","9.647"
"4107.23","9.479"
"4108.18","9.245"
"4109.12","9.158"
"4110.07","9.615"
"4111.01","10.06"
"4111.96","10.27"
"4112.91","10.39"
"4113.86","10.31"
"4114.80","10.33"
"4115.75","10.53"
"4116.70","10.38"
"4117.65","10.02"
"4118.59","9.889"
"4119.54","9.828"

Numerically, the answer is 2.03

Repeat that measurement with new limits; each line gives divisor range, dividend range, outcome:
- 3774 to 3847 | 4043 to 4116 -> 2.14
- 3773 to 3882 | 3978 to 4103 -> 2.14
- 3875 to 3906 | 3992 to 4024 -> 1.91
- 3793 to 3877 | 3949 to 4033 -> 1.87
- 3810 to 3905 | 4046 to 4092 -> 2.23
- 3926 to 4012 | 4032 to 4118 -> 1.53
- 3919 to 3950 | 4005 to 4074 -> 2.14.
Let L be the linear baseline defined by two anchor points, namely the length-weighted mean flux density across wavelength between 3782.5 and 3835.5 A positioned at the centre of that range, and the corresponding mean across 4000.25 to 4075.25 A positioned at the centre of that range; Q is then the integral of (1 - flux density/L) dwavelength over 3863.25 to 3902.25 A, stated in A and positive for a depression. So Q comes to 7.5 A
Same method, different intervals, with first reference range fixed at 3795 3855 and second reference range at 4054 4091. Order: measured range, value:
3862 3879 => 2.06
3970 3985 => 2.19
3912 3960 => 8.58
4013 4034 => -3.70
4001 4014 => -2.33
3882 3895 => 1.59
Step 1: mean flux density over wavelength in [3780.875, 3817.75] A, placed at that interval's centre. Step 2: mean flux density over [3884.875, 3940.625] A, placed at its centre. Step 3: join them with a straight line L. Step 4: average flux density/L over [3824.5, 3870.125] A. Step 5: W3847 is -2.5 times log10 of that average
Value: 0.29 mag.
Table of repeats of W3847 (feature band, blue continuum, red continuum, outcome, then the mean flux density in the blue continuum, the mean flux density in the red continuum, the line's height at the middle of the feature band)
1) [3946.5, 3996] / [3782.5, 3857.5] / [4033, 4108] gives 0.15 mag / 4.92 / 9.73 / 7.82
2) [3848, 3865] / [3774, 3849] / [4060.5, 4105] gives 0.32 mag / 5.18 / 9.69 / 5.93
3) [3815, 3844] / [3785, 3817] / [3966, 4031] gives 0.43 mag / 5.67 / 8.71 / 6.11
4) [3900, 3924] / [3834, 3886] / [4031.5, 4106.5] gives -0.14 mag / 4.62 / 9.73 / 5.89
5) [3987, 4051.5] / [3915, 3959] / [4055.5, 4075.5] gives -0.22 mag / 5.61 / 9.45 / 8.07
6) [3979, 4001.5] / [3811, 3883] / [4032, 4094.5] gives -0.12 mag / 4.56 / 9.82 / 8.04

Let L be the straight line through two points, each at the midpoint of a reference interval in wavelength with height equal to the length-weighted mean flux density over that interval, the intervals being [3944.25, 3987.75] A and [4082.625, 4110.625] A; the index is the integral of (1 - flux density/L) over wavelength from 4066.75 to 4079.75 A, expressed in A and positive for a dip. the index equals -0.6 A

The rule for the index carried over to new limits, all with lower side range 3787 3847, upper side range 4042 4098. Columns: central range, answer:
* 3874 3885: 2.87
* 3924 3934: 4.32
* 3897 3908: 0.30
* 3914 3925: 0.45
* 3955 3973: 6.83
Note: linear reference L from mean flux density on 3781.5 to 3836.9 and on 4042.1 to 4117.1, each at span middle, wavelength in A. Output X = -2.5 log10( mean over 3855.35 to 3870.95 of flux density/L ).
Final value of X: 0.247 mag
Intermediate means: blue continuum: 5.12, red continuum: 9.7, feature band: 4.81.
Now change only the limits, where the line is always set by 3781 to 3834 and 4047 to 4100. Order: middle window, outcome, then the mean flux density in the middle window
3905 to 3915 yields 0.00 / 6.94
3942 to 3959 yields 0.10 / 6.95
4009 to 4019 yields -0.18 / 10.3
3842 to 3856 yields 0.25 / 4.7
